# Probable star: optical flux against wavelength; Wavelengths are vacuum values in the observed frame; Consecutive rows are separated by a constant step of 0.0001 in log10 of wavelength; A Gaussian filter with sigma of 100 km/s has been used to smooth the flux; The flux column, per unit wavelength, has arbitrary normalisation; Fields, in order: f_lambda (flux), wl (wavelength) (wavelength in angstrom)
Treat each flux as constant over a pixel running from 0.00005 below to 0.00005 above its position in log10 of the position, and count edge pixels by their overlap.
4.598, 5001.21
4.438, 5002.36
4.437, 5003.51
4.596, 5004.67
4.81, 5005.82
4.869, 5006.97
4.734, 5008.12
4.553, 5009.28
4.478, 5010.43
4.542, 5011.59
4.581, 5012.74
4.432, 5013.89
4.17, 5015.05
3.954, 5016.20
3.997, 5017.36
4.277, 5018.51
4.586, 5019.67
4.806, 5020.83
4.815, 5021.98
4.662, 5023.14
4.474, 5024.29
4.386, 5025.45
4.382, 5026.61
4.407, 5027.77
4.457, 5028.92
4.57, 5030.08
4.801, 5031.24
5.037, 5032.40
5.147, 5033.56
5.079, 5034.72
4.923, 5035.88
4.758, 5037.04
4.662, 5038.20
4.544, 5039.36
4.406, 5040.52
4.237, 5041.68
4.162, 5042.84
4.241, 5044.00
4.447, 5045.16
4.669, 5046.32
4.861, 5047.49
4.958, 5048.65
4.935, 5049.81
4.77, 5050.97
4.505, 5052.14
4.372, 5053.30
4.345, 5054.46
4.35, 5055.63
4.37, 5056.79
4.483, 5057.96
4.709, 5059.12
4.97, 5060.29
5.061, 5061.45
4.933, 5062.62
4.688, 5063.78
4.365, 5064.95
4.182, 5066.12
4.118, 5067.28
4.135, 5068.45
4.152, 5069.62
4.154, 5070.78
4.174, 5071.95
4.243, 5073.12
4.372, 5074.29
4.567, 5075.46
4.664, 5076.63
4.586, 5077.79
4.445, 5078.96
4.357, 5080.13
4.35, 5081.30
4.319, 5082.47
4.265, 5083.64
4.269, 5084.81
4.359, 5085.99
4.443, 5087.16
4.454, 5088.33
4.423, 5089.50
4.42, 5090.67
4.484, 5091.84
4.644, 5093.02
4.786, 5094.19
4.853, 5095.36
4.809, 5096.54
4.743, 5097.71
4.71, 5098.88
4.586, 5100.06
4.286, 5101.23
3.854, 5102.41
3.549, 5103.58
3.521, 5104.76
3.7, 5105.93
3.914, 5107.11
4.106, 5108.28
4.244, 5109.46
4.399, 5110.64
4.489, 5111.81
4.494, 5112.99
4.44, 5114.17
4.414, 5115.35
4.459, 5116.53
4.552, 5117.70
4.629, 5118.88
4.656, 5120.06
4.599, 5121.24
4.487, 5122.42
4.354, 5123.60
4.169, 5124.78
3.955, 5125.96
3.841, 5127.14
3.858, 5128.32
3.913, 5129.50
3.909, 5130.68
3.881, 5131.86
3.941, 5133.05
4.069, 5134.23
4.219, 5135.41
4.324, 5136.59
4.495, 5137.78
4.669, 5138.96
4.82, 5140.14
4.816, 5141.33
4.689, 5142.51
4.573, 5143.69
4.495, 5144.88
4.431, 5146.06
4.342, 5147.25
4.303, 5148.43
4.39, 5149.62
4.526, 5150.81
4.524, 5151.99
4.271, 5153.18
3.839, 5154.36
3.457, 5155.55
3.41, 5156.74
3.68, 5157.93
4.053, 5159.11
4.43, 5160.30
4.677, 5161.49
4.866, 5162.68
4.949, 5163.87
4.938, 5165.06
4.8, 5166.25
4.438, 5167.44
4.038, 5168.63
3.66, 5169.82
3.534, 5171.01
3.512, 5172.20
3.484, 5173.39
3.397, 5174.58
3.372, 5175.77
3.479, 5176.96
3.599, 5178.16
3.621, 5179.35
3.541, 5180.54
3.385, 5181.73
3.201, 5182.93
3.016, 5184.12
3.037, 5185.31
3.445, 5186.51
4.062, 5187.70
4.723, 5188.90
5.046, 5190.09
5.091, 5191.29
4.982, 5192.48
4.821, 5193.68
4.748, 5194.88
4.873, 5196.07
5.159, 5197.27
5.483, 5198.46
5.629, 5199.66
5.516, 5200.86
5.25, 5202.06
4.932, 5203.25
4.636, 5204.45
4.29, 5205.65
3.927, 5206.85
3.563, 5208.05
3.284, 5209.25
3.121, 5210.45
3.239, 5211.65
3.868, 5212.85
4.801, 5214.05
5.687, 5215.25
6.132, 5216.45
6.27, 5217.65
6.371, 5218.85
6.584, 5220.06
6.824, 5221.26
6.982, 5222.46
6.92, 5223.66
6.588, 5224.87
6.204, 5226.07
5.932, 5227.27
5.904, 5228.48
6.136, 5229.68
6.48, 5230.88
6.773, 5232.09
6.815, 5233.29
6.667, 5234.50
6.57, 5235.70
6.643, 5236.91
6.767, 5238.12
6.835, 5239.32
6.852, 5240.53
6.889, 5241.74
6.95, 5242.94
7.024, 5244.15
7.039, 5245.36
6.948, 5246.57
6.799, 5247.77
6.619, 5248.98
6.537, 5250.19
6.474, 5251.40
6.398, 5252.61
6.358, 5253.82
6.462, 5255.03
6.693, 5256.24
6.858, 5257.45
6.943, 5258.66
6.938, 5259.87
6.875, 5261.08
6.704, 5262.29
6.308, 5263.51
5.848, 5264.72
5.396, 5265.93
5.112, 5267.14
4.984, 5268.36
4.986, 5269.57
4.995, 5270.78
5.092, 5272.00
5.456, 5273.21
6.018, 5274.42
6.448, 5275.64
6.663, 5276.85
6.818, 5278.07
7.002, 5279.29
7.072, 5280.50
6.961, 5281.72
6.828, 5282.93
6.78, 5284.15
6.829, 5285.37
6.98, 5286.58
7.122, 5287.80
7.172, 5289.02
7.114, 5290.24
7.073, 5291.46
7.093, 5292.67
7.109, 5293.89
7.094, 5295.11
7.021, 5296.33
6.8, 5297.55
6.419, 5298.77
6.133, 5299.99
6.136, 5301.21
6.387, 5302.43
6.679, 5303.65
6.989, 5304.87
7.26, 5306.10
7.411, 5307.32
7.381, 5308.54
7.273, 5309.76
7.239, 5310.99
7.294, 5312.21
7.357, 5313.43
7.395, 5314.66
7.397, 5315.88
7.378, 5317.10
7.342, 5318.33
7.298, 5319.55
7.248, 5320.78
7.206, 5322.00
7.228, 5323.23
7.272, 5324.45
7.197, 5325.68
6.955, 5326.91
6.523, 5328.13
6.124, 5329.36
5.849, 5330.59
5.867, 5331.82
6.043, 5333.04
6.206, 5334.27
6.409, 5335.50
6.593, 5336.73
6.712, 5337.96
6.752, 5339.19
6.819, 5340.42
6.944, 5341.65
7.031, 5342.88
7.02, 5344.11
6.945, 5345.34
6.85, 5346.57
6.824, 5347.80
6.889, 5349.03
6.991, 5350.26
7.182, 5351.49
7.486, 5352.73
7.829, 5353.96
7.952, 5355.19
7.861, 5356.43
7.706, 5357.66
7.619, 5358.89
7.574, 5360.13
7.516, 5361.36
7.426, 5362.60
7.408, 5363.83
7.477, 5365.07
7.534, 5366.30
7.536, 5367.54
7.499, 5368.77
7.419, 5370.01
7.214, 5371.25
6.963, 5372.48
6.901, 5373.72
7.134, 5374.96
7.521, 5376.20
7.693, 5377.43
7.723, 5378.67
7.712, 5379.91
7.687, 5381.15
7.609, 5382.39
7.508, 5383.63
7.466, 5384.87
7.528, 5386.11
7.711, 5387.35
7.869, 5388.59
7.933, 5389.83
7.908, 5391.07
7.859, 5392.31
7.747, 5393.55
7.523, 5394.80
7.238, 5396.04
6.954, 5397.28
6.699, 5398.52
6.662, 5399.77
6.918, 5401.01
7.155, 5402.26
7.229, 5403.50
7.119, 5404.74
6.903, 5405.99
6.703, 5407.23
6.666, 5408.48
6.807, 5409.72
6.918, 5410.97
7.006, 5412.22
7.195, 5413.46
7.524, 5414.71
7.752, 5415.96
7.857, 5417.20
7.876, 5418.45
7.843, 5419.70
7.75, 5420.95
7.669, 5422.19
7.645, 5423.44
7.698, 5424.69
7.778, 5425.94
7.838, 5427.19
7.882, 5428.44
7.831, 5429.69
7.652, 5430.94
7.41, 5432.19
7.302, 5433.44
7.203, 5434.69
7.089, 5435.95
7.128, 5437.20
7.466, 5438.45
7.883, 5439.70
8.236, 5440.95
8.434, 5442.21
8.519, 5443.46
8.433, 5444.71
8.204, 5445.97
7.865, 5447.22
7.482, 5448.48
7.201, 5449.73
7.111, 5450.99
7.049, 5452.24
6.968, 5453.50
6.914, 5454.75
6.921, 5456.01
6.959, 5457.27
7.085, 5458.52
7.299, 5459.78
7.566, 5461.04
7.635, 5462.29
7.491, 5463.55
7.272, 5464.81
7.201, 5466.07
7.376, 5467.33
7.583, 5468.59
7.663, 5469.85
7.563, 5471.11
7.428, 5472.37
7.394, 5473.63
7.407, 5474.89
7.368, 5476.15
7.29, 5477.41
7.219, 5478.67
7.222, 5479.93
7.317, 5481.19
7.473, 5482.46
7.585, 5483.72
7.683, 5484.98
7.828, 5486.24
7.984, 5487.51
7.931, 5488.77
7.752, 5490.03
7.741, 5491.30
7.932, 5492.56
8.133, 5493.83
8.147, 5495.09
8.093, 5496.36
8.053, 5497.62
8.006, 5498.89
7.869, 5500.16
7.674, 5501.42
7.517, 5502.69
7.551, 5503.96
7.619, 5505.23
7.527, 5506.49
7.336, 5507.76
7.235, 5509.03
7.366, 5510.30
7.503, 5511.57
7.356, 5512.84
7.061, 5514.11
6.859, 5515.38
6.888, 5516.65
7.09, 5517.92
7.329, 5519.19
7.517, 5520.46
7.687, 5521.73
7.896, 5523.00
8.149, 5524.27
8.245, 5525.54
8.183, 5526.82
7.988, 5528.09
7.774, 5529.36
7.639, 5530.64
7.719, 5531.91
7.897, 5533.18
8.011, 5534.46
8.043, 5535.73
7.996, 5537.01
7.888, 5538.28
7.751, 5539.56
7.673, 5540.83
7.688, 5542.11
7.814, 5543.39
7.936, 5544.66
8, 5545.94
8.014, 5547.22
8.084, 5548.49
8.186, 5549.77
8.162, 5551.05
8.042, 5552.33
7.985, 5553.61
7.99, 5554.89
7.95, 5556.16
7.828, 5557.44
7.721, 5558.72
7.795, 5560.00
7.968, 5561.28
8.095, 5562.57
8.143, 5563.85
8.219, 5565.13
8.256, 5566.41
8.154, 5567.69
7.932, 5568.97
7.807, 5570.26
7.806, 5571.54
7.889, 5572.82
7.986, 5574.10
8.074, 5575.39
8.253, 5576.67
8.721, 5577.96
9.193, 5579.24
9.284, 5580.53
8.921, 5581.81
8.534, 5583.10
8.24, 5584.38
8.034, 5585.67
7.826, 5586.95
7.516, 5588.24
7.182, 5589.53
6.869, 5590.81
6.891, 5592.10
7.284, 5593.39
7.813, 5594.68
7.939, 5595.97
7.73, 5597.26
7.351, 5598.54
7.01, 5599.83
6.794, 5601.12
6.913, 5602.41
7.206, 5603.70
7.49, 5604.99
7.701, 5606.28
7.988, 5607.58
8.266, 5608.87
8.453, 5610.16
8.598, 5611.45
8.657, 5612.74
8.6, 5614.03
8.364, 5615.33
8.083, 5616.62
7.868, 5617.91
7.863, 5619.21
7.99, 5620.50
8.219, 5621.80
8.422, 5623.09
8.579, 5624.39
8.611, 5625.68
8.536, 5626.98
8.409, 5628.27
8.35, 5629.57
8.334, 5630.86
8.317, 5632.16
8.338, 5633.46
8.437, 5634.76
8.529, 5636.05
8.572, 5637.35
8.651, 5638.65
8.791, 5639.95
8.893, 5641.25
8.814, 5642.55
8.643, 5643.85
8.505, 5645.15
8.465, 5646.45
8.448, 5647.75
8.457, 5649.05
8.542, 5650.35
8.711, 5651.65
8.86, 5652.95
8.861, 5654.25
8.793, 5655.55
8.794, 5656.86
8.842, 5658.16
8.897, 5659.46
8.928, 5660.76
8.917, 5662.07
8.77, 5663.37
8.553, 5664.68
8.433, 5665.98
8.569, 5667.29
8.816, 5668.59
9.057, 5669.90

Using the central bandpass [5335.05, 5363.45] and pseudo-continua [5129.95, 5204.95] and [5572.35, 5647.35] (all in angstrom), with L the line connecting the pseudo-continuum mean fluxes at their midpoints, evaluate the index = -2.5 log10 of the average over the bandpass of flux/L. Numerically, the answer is -0.22 mag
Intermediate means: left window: 4.28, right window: 8.14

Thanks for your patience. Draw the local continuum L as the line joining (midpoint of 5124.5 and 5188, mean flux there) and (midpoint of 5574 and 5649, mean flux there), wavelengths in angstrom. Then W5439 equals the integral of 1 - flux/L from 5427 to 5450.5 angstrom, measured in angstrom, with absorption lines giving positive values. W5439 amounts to -4.1 angstrom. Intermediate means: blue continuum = 4.04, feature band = 7.73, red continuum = 8.15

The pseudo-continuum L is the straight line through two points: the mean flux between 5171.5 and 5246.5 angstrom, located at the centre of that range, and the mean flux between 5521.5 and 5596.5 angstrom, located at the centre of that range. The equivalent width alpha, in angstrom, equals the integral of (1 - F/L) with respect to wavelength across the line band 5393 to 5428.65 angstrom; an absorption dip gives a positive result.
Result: -2.78 angstrom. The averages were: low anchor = 5.18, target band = 7.32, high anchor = 7.98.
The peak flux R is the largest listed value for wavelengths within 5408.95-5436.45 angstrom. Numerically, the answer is 7.882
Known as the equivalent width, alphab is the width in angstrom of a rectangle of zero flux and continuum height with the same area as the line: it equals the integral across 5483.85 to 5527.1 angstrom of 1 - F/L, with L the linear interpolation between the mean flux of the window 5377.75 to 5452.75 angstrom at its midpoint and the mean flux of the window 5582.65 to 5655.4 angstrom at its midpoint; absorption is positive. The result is 0.7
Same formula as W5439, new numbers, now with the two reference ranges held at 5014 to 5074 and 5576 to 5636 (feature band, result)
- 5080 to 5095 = 1.1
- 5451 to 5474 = -0.5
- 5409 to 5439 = -2.6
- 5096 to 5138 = 6.3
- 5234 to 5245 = -2.0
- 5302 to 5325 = -3.7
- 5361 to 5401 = -4.9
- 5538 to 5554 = -0.6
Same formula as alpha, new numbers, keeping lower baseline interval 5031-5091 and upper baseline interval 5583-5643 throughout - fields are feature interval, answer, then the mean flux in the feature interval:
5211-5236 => -2.30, 6.07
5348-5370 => -3.65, 7.48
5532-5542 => -0.43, 7.87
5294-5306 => -1.26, 6.67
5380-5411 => -3.08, 7.31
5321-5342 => -1.33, 6.64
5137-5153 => 1.65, 4.53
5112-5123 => 0.81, 4.52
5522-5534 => -0.71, 7.94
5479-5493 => -0.85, 7.67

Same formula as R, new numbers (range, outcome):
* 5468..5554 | 8.245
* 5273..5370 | 7.952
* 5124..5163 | 4.866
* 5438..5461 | 8.519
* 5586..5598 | 7.939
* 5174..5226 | 6.982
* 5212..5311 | 7.411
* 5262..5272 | 6.704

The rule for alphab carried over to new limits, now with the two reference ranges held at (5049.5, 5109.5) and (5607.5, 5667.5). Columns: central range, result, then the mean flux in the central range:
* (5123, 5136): 2.1 angstrom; 4.01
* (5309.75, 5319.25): -1.9 angstrom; 7.34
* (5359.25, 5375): -2.0 angstrom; 7.36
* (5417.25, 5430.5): -1.6 angstrom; 7.78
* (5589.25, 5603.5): 1.7 angstrom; 7.26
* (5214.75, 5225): -2.0 angstrom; 6.48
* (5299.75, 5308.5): -1.0 angstrom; 6.78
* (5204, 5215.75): 3.0 angstrom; 4.02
